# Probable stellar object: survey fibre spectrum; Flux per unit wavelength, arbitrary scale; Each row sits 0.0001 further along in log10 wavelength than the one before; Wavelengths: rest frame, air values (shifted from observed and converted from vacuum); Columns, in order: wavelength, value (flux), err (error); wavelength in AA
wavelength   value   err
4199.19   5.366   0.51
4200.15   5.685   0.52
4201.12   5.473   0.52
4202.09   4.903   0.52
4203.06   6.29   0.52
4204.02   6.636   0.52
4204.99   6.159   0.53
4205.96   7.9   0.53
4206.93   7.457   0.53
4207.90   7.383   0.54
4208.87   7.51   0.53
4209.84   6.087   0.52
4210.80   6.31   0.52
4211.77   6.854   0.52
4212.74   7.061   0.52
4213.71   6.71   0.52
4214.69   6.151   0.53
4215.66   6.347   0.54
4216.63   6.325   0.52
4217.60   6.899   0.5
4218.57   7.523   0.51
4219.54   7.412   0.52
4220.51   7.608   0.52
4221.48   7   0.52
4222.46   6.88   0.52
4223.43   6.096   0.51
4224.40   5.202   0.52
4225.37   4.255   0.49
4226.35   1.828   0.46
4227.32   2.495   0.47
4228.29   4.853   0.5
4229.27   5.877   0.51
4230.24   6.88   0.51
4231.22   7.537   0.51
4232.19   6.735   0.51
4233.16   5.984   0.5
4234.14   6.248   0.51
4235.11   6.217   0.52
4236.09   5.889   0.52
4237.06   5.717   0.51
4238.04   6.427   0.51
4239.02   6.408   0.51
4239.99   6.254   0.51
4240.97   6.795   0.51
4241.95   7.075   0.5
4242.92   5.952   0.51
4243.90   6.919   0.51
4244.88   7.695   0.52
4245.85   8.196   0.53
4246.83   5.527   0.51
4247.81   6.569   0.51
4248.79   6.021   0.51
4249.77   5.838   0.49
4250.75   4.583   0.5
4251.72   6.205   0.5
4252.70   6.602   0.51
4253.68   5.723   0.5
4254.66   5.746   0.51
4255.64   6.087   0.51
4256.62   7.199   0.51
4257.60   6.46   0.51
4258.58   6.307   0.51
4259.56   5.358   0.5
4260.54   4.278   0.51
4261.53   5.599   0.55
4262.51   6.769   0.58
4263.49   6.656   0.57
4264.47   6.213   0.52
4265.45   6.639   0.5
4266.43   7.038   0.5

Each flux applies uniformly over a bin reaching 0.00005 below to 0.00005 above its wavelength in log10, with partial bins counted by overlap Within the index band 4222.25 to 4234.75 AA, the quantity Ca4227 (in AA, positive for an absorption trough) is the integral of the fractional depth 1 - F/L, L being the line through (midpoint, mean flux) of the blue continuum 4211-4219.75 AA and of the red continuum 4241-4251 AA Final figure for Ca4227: 2.3 AA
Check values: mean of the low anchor 6.77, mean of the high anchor 6.5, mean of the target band 5.43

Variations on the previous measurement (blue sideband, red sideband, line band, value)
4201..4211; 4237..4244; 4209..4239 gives 1.8 AA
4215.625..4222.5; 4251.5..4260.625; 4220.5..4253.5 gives 2.6 AA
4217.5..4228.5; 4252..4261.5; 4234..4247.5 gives -1.7 AA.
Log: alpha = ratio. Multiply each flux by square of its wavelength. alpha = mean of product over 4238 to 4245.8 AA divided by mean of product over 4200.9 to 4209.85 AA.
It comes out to 1.04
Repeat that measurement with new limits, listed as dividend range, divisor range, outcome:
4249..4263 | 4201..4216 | 0.92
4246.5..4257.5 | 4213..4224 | 0.90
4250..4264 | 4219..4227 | 1.06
